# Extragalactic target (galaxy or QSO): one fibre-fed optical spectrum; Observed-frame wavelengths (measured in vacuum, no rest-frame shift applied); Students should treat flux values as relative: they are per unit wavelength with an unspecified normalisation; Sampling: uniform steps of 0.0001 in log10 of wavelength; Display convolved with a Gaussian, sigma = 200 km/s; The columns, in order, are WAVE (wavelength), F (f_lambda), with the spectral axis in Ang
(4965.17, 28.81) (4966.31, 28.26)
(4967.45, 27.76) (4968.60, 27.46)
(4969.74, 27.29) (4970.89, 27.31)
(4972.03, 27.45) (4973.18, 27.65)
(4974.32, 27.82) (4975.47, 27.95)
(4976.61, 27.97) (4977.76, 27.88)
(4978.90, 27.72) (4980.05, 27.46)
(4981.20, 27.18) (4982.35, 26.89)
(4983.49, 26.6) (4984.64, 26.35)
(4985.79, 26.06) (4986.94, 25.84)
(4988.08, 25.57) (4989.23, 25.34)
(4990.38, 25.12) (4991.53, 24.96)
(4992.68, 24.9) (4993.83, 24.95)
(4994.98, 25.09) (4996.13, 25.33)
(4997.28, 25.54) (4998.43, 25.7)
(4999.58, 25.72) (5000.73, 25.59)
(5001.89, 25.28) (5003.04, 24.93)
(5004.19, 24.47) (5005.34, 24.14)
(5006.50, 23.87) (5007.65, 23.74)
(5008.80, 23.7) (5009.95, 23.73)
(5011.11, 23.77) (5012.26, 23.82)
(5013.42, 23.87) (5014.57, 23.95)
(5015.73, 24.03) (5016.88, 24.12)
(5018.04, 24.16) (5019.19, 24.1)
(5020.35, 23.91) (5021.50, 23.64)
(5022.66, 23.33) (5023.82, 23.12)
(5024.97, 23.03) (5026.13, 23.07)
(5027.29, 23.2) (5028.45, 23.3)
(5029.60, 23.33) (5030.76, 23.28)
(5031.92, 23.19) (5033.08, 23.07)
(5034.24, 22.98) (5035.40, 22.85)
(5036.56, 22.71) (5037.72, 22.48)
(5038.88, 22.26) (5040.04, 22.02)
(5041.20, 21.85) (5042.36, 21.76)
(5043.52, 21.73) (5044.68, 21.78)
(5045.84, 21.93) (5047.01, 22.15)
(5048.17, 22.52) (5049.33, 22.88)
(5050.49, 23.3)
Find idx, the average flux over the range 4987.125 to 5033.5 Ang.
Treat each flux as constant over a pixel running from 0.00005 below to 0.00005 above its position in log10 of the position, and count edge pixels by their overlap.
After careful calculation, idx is 24.2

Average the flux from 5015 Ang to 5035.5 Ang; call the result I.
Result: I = 23.4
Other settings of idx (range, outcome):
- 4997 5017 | 24.4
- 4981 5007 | 25.4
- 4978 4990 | 26.5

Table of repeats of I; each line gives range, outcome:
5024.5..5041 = 22.9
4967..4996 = 26.6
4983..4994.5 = 25.6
